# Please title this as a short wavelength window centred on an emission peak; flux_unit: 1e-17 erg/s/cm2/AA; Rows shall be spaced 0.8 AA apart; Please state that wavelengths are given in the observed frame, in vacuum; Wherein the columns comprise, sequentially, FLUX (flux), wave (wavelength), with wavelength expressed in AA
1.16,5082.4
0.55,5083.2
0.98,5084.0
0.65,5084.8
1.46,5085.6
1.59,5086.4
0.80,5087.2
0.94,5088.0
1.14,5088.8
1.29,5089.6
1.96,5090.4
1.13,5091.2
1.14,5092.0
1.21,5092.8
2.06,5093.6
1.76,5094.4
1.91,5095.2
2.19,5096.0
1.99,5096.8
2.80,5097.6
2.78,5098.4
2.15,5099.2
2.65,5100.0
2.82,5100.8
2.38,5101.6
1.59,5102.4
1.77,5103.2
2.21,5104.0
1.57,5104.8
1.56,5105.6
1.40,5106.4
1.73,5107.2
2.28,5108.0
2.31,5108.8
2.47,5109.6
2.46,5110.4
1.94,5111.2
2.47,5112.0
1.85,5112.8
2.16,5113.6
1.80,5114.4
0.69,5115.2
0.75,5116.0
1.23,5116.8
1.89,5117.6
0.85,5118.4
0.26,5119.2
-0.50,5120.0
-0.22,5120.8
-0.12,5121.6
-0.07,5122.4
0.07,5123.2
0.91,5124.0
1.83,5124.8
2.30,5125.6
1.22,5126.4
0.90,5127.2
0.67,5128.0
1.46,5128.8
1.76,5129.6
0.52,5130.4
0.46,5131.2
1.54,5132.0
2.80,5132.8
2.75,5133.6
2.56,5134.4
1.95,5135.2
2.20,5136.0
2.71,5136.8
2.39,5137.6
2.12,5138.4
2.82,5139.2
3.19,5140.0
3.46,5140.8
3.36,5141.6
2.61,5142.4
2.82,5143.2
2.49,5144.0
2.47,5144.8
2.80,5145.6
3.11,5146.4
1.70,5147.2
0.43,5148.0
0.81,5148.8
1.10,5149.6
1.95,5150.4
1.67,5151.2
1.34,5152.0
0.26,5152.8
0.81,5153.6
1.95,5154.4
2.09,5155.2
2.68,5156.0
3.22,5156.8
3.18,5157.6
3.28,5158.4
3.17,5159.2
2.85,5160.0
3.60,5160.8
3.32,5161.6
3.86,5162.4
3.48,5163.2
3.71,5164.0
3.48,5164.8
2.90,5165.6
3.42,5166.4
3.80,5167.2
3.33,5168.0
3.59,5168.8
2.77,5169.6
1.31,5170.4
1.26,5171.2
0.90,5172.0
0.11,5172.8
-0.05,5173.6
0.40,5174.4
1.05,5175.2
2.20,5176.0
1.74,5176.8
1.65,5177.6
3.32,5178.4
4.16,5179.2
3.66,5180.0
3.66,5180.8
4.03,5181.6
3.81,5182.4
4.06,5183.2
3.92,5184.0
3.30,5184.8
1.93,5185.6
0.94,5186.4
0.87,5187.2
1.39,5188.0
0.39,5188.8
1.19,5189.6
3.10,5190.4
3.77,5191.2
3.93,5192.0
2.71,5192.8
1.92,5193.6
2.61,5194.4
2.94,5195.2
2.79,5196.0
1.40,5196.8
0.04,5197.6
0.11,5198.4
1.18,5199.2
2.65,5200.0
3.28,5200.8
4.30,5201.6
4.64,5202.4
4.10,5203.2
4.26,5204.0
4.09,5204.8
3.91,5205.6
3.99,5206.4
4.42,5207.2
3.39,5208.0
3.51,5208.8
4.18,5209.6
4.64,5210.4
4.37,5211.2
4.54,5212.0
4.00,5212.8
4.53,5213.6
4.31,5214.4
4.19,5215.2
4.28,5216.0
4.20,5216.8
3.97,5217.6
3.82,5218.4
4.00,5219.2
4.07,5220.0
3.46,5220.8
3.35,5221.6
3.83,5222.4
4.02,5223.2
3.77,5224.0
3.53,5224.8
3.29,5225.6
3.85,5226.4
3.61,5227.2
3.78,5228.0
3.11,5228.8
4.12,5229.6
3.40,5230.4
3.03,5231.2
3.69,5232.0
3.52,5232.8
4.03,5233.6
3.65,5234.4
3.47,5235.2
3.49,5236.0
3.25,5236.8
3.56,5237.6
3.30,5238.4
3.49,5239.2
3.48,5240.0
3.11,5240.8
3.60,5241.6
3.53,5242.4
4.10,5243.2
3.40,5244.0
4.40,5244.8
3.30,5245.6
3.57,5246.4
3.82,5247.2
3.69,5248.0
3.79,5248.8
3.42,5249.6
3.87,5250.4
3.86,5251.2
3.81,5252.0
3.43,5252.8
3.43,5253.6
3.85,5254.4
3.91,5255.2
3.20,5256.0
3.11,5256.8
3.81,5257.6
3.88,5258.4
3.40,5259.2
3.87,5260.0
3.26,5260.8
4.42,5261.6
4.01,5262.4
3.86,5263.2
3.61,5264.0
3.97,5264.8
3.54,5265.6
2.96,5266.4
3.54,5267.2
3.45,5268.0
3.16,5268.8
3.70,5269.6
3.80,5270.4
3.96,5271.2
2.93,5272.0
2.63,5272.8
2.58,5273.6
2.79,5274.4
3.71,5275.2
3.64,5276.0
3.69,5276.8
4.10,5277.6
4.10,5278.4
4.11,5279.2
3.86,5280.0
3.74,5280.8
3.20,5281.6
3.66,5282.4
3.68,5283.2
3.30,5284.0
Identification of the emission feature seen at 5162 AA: Lyman alpha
